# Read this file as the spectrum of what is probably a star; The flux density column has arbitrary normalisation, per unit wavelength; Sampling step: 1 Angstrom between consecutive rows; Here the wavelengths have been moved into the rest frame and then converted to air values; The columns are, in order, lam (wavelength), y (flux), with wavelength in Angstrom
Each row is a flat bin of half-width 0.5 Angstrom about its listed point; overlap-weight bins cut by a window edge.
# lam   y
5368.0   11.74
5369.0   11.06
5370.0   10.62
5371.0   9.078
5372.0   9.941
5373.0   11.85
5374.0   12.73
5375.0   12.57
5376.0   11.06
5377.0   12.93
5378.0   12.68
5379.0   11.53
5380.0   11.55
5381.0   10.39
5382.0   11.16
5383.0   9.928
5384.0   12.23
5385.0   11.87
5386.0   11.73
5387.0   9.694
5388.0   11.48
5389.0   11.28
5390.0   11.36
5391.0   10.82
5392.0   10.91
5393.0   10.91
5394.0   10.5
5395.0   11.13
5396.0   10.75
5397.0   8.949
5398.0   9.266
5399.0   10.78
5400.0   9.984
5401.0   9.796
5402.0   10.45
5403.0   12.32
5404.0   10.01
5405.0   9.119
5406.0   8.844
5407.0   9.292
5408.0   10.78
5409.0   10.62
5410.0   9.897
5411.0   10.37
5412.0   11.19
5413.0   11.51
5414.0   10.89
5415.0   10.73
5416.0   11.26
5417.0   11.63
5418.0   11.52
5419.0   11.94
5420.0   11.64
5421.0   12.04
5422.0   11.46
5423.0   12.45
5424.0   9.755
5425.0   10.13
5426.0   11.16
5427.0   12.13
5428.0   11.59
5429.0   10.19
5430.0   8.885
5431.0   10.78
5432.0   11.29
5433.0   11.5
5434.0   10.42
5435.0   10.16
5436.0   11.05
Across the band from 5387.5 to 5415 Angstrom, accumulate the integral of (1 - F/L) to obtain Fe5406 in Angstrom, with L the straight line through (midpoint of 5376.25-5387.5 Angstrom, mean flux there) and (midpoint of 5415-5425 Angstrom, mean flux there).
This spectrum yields 2.22 Angstrom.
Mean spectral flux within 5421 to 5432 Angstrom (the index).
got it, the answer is 10.9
